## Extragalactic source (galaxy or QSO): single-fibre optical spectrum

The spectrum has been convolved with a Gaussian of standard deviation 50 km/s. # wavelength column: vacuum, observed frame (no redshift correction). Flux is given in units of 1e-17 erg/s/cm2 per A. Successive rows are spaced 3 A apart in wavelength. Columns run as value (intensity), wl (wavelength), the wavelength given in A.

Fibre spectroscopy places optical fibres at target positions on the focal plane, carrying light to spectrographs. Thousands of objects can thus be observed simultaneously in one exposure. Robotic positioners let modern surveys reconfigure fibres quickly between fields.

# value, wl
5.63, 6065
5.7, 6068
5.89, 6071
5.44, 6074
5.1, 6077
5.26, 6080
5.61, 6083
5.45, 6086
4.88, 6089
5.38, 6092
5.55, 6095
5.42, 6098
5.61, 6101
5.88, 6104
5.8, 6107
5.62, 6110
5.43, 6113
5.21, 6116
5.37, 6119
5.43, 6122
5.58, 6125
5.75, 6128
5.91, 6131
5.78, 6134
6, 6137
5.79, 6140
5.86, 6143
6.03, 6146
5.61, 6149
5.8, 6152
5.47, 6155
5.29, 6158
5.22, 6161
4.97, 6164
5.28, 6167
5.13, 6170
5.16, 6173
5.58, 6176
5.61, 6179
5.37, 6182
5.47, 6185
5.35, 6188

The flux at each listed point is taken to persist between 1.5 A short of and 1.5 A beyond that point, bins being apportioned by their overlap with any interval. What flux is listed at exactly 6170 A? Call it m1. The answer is 5.13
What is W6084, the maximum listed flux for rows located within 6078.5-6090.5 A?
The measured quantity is 5.61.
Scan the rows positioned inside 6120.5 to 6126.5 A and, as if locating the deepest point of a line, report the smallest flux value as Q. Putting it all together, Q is 5.43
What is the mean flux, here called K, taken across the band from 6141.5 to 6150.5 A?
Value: 5.83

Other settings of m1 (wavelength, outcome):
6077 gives 5.1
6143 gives 5.86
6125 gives 5.58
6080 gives 5.26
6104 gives 5.88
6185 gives 5.47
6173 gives 5.16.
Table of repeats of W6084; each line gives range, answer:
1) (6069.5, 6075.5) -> 5.89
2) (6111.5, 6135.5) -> 5.91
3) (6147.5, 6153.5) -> 5.8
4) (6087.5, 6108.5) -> 5.88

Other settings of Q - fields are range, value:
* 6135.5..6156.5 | 5.47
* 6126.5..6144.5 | 5.75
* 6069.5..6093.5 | 4.88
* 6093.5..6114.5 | 5.42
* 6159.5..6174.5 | 4.97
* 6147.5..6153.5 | 5.61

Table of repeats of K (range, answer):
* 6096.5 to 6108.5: 5.68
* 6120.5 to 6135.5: 5.69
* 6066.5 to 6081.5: 5.48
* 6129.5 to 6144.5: 5.87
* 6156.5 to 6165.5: 5.16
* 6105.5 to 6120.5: 5.49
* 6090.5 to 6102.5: 5.49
